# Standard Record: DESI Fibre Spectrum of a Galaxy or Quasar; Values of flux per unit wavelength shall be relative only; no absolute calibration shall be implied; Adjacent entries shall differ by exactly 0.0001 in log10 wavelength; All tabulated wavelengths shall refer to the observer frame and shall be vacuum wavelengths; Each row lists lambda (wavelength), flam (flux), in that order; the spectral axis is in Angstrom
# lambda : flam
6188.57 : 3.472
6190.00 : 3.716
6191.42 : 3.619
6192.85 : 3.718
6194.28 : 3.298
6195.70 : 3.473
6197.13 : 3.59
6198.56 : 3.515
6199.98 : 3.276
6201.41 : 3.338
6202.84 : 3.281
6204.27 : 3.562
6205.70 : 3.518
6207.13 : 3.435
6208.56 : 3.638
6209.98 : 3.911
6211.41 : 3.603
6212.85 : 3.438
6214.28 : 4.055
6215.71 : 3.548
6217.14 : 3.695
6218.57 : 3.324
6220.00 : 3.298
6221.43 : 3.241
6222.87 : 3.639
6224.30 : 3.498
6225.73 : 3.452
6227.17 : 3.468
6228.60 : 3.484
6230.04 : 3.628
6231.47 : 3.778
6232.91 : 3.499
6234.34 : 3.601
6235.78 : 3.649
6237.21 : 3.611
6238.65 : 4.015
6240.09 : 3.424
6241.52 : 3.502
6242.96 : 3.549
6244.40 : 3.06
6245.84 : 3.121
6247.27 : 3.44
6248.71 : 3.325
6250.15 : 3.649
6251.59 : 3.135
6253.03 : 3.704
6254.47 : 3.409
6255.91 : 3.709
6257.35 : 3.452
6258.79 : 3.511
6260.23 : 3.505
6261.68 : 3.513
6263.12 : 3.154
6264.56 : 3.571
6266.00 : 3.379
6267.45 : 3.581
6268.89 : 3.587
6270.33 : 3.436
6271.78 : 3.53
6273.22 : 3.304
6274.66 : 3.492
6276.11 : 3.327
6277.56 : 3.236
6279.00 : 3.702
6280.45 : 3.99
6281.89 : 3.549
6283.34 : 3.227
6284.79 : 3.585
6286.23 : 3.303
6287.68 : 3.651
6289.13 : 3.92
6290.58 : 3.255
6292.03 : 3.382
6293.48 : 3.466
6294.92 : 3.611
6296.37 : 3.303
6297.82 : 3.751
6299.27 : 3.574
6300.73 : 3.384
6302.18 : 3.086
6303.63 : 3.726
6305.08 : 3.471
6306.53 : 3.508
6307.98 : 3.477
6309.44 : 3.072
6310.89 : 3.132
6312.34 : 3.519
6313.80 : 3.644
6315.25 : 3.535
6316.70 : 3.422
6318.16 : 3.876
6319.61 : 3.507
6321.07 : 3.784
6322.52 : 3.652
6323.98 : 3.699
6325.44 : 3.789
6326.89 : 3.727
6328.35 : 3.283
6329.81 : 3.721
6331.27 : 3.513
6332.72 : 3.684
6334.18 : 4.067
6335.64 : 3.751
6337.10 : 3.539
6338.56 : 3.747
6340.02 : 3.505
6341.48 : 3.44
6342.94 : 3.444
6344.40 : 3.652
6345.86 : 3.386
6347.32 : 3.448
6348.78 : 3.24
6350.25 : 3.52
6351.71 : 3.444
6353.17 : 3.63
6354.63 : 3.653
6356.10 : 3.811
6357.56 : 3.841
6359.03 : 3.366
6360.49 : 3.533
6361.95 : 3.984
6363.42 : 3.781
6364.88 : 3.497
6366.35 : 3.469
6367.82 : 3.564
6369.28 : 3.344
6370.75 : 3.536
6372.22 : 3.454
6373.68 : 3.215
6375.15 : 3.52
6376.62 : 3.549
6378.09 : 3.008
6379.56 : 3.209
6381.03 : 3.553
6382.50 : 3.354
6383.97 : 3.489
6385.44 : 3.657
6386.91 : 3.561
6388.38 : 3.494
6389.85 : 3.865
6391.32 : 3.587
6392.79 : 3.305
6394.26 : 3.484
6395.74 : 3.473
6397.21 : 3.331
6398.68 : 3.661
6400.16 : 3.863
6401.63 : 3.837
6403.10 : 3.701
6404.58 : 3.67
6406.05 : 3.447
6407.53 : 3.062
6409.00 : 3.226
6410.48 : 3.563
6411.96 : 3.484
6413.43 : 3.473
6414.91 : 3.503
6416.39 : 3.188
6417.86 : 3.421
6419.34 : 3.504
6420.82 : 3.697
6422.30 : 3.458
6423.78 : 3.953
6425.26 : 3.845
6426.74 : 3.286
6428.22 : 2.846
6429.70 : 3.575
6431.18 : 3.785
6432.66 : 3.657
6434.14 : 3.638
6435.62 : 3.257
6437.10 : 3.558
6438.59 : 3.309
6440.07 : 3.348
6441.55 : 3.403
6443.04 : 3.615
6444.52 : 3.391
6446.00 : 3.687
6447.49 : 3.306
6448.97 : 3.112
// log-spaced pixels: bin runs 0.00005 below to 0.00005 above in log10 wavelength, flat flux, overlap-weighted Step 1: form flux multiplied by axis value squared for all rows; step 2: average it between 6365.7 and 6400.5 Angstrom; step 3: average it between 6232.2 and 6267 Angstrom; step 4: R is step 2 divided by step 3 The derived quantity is 1.0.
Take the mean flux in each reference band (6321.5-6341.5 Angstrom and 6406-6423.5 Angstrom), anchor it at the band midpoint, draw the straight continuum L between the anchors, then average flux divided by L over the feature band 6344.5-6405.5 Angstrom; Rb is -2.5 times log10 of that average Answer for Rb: 0.00 mag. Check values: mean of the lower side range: 3.66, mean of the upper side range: 3.43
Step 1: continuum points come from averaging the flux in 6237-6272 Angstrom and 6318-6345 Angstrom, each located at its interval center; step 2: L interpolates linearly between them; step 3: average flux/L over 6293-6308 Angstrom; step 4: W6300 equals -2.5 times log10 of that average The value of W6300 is 0.03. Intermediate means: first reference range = 3.47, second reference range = 3.65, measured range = 3.49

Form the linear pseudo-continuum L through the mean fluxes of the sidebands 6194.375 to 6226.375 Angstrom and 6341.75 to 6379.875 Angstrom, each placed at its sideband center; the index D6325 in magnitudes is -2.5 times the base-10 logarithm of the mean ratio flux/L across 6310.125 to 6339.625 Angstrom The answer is -0.04 mag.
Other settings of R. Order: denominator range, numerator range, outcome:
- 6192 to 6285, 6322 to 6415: 1.05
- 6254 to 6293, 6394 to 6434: 1.05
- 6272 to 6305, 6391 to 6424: 1.04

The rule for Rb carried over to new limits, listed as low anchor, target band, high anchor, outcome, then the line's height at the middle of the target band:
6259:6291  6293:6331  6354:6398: -0.01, 3.5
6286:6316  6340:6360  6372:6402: -0.01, 3.48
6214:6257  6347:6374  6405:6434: -0.02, 3.49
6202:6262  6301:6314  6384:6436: 0.04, 3.52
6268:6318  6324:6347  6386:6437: -0.04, 3.5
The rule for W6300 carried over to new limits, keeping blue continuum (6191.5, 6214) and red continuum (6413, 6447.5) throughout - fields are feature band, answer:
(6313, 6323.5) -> -0.039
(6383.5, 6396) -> -0.017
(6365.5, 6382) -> 0.031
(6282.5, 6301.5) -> 0.005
